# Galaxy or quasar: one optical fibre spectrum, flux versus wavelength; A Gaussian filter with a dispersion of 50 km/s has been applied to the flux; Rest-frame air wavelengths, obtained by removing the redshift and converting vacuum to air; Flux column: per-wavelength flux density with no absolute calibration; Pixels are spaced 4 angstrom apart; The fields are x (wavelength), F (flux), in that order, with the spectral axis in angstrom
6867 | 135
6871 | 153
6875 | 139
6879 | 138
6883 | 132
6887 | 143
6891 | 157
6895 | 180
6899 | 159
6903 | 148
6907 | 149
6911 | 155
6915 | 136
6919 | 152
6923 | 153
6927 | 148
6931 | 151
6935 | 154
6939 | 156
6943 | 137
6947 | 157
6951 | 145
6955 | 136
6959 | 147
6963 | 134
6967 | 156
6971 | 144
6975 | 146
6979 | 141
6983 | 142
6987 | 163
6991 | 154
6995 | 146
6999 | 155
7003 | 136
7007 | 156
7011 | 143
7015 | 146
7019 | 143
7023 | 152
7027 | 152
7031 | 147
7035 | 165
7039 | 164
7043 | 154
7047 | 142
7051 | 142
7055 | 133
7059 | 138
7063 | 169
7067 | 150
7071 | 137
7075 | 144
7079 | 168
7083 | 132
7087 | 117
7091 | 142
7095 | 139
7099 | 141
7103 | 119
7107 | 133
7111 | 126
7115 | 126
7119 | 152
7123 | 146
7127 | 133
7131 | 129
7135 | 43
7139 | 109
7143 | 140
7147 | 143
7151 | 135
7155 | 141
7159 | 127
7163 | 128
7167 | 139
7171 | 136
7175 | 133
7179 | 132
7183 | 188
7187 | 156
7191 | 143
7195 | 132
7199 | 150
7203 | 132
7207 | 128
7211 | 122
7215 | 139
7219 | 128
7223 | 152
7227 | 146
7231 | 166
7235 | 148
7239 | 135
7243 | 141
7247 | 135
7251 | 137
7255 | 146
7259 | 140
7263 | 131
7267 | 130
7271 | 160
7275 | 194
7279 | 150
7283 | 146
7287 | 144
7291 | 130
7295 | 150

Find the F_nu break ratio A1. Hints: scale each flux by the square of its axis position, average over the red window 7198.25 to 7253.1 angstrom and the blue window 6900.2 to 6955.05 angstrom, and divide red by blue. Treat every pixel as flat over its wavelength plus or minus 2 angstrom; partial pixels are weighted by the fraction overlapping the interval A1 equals 1.02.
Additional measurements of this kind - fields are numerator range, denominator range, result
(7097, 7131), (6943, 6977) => 0.97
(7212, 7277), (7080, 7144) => 1.19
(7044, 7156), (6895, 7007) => 0.94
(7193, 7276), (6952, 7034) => 1.03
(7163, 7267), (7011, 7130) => 1.03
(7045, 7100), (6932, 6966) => 1.01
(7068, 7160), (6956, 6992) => 0.93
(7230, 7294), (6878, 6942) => 1.07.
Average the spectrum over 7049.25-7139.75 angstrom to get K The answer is 134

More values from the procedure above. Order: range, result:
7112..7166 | 127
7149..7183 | 137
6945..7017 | 147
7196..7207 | 138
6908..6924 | 149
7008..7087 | 148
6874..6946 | 150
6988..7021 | 148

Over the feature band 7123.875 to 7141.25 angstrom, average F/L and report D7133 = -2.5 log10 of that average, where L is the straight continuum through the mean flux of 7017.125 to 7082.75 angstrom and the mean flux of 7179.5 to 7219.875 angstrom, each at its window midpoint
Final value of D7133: 0.33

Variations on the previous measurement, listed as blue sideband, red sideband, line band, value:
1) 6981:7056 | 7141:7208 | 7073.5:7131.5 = 0.061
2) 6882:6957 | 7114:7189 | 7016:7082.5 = -0.065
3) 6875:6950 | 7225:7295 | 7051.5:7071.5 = 0.018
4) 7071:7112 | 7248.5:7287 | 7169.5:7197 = -0.027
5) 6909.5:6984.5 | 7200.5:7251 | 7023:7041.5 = -0.086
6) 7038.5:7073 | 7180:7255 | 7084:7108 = 0.111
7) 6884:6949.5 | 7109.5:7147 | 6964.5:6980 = -0.017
